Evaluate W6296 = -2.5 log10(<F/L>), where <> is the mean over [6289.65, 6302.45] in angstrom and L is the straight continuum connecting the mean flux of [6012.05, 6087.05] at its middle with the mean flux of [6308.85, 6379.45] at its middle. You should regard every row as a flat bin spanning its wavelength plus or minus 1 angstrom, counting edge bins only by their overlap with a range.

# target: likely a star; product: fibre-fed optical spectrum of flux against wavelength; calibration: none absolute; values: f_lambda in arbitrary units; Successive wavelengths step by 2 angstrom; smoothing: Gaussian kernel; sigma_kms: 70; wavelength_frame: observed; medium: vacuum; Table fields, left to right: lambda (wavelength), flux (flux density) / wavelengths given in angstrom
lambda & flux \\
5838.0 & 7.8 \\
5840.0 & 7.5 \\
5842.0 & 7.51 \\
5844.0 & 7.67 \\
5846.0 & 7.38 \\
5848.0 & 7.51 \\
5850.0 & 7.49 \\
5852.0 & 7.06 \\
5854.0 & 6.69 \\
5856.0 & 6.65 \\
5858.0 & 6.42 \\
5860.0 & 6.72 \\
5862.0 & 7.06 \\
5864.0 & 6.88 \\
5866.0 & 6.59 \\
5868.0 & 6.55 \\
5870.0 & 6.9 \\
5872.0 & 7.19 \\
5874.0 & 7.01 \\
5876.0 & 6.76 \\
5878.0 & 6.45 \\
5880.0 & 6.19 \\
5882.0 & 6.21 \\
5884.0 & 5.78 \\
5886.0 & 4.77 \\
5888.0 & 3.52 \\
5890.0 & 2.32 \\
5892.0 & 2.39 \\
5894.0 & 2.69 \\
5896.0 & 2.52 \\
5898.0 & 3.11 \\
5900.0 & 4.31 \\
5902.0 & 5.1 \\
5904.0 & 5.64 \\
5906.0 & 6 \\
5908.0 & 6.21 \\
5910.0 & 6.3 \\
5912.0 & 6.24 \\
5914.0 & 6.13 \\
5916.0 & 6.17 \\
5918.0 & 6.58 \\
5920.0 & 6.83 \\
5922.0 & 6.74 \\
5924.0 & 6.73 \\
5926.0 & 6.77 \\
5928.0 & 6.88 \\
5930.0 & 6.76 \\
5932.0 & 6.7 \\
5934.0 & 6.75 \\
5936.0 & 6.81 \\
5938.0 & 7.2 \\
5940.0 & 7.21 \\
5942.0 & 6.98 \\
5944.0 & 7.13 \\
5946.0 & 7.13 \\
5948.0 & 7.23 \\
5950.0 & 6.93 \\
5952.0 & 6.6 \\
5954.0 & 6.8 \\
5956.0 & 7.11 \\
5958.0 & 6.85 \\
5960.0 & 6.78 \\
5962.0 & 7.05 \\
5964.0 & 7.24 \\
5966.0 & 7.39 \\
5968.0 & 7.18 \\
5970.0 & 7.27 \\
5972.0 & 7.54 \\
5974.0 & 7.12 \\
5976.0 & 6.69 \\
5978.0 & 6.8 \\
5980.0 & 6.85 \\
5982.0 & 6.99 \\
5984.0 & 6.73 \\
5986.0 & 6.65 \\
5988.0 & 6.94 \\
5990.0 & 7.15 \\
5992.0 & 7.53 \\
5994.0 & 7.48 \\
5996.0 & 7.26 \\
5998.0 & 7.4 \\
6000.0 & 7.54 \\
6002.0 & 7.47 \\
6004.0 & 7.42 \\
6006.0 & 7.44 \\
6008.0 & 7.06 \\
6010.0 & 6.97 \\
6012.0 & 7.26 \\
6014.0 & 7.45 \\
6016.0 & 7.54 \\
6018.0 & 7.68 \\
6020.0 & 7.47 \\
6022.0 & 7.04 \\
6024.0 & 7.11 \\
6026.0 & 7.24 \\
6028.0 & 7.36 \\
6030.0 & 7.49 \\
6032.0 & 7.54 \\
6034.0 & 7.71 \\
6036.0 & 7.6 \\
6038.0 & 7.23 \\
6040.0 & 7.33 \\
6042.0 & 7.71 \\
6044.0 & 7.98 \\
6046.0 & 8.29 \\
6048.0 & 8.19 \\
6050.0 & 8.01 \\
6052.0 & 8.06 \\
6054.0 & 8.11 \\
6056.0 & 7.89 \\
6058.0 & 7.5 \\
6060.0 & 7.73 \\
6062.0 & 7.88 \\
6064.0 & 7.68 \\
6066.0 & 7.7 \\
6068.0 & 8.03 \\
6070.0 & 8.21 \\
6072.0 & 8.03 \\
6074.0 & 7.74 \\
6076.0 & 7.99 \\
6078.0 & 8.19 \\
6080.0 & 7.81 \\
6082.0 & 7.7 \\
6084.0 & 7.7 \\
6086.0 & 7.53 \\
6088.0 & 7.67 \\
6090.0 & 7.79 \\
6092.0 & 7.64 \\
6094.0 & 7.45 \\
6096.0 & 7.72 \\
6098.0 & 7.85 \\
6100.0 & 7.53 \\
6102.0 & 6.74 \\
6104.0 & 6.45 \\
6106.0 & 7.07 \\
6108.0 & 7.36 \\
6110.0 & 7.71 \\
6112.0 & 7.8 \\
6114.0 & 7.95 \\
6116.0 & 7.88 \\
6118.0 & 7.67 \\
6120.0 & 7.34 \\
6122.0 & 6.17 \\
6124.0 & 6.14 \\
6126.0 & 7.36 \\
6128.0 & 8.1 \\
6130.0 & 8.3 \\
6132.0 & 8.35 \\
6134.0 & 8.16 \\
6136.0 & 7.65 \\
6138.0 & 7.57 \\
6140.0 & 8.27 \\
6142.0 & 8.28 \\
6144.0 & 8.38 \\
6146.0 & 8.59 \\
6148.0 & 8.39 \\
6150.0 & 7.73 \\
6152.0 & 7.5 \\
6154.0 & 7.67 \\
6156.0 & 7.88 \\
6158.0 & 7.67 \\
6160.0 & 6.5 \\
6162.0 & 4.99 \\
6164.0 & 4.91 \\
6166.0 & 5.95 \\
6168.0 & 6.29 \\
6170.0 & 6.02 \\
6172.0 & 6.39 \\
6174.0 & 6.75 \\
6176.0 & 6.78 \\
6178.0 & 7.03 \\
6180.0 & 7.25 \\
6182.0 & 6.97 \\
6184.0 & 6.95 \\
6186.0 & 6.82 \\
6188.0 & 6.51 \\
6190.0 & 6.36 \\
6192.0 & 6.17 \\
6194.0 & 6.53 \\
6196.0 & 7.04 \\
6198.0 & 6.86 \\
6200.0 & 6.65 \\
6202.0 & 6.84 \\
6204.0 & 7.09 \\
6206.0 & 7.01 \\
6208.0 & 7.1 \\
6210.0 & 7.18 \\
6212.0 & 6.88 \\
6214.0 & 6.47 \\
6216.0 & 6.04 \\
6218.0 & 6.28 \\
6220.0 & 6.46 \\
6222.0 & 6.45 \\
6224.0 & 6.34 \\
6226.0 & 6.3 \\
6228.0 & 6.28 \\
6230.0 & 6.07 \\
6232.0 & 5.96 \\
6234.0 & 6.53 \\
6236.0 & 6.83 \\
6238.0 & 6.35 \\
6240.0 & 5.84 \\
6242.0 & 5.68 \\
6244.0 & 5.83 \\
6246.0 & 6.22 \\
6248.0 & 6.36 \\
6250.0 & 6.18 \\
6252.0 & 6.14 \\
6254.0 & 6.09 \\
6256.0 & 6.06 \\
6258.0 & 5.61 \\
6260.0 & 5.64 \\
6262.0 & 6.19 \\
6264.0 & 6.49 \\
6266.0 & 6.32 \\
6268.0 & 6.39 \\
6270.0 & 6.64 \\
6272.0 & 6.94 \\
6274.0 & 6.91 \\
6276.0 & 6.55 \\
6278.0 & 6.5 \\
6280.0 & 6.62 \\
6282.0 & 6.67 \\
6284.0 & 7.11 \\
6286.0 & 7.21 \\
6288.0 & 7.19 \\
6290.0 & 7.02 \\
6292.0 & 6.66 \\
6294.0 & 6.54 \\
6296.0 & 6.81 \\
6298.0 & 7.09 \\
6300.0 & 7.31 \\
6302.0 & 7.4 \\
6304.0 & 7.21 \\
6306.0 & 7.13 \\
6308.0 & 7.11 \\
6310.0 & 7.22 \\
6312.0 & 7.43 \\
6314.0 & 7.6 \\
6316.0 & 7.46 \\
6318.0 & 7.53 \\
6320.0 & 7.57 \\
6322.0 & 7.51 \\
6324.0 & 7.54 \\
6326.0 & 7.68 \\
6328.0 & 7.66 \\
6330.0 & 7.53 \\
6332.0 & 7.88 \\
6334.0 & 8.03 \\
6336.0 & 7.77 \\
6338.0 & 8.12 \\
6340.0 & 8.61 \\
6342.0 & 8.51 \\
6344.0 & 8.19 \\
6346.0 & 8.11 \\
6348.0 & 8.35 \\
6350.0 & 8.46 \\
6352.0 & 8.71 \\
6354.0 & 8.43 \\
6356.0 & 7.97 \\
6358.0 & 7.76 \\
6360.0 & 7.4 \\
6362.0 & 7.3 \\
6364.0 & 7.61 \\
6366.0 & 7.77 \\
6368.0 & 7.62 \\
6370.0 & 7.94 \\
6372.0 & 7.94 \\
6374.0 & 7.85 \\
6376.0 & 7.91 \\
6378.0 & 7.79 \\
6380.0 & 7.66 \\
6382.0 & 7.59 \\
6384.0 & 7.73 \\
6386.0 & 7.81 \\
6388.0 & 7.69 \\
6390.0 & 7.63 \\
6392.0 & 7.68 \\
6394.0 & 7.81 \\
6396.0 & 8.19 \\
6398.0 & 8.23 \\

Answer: 0.13 mag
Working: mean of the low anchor 7.71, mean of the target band 6.96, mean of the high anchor 7.85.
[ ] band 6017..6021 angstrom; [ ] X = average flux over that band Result 7.57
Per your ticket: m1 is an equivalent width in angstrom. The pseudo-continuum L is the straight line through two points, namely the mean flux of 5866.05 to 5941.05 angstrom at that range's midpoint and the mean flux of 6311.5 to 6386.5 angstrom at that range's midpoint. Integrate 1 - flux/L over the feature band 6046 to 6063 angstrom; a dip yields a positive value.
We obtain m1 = -3.8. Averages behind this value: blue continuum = 5.81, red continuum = 7.85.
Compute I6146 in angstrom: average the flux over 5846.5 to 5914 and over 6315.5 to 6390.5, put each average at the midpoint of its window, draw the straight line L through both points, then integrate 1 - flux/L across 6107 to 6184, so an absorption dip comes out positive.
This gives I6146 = -4.15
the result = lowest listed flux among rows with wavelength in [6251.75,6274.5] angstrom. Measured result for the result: 5.61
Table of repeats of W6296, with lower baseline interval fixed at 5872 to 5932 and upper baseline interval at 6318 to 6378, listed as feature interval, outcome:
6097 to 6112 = -0.10 mag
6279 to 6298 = 0.11 mag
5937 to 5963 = -0.21 mag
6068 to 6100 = -0.20 mag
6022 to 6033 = -0.18 mag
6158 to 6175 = 0.15 mag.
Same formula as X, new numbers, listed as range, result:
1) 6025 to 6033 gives 7.41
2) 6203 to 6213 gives 7.05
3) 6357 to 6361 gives 7.58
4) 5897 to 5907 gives 4.83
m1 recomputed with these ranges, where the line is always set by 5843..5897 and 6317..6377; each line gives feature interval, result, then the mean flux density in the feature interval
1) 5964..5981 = -1.9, 7.11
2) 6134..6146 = -1.7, 8.09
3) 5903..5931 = -1.2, 6.43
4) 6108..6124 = -1.0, 7.41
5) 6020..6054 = -5.0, 7.63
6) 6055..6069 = -2.1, 7.77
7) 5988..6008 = -2.7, 7.37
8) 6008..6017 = -1.0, 7.28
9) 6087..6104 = -1.5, 7.48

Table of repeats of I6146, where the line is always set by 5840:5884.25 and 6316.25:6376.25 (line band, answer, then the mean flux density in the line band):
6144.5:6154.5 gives -0.70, 8.01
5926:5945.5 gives 0.29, 6.93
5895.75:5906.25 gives 3.76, 4.47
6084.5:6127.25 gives 0.08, 7.38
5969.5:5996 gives 0.28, 7.06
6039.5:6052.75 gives -1.26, 7.96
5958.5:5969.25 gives -0.03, 7.12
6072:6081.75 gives -0.78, 7.92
